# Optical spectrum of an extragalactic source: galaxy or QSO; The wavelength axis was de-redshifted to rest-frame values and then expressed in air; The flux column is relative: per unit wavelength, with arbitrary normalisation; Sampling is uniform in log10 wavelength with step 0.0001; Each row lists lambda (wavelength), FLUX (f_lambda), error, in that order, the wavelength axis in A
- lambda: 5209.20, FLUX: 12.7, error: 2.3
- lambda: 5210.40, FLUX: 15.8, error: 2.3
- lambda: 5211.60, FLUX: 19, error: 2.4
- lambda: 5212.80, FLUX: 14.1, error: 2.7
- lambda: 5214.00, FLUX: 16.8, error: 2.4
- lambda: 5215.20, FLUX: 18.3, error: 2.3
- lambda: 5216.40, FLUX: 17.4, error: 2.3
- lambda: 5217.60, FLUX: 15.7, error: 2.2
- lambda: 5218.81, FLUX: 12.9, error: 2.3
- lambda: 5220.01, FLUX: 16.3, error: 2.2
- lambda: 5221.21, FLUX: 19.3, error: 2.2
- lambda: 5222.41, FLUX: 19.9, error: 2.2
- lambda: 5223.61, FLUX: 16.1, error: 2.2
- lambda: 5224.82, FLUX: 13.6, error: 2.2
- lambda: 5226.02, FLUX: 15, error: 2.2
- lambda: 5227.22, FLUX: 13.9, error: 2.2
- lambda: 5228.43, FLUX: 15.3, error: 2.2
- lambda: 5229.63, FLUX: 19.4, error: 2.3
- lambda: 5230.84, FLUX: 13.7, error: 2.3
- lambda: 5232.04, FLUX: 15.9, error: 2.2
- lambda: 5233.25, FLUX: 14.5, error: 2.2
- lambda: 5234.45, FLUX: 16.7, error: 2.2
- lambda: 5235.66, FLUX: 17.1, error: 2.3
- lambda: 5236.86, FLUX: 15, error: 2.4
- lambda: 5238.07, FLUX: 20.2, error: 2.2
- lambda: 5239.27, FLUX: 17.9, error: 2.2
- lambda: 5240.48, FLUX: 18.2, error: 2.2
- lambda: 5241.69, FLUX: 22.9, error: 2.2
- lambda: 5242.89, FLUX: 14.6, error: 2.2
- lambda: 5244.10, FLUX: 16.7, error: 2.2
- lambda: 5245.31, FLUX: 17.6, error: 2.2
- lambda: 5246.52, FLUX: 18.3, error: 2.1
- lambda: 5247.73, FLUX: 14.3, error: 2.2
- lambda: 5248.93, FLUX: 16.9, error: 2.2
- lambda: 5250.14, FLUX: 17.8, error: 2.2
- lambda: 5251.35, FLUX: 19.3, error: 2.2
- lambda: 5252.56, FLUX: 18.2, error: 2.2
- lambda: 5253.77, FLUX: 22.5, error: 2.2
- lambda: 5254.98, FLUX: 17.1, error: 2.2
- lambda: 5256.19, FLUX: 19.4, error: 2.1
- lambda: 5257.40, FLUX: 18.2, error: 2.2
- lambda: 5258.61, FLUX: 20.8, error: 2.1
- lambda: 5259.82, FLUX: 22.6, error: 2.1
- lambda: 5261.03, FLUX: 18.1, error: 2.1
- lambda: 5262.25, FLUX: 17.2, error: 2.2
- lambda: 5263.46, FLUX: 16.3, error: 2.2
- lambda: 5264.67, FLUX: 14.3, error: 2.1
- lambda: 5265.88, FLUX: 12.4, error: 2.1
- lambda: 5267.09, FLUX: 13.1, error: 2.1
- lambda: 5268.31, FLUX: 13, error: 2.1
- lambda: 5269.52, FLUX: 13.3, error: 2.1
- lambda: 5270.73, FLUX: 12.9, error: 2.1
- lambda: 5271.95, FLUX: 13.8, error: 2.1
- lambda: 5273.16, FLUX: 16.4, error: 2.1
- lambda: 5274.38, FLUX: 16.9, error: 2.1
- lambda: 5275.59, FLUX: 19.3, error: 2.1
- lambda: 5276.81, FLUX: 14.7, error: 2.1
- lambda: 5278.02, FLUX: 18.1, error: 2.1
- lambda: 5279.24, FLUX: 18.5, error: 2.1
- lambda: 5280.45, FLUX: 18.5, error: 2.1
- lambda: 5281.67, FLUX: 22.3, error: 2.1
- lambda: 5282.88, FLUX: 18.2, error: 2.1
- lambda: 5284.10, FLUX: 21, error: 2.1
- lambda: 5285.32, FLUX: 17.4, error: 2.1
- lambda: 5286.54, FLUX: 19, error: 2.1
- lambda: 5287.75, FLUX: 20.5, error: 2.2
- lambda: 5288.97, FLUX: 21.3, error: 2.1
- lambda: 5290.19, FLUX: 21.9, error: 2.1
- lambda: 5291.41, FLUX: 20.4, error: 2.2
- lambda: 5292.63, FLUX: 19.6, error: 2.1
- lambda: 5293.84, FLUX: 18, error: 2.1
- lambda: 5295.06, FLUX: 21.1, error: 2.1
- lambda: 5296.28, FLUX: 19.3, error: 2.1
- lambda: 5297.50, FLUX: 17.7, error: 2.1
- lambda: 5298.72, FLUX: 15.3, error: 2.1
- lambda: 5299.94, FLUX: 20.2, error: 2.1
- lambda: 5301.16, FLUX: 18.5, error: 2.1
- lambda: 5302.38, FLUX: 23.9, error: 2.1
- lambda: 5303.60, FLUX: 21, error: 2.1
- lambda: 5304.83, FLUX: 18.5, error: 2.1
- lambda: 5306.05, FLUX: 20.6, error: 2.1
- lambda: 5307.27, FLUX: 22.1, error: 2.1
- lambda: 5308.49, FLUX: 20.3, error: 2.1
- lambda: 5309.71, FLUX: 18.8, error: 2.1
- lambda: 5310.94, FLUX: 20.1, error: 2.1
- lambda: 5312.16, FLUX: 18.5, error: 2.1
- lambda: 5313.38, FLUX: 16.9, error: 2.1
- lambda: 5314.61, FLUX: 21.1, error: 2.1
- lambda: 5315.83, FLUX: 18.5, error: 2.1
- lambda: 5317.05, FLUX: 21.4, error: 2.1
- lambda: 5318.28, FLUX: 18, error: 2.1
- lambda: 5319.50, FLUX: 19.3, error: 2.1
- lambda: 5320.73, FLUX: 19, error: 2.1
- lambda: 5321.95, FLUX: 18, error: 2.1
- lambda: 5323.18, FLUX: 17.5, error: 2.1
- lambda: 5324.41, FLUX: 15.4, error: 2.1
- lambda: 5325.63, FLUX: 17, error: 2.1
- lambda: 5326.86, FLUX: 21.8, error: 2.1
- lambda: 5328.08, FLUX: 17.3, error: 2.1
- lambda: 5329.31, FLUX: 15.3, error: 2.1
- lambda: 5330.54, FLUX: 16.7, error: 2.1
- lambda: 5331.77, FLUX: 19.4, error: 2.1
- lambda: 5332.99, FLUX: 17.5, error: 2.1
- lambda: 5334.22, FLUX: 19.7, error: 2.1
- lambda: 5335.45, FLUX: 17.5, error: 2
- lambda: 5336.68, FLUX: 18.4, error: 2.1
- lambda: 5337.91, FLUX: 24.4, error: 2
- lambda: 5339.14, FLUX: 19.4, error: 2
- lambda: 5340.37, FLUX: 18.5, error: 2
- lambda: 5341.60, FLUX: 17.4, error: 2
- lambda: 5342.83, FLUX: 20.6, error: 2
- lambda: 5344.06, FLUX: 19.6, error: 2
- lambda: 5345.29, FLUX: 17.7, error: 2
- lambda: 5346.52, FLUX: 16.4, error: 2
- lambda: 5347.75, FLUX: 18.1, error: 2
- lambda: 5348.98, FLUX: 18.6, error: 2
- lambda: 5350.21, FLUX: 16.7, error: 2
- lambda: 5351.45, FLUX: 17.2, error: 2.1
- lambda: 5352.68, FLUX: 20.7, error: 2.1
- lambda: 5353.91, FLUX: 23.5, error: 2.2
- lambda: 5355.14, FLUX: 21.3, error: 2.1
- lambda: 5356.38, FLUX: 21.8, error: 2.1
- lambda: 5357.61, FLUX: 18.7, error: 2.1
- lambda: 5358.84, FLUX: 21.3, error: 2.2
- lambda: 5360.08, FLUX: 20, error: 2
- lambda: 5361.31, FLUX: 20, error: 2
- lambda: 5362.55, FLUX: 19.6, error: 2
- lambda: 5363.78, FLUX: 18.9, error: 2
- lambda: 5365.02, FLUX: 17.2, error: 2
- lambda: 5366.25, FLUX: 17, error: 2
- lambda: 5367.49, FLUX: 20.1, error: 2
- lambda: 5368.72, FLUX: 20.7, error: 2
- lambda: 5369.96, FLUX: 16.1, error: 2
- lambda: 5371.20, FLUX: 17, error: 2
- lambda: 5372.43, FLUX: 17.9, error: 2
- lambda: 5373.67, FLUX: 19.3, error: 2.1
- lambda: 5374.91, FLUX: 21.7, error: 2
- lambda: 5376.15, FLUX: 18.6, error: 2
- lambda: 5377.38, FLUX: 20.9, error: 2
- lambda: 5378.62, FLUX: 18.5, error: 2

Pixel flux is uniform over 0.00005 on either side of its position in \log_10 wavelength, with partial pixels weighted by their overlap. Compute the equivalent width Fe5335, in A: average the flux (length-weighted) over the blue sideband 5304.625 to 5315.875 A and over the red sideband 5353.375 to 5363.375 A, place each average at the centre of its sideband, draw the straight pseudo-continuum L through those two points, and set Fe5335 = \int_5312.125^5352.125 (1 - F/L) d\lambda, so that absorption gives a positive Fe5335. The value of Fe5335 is 3.3 A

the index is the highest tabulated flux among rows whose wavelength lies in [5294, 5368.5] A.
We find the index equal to 24.4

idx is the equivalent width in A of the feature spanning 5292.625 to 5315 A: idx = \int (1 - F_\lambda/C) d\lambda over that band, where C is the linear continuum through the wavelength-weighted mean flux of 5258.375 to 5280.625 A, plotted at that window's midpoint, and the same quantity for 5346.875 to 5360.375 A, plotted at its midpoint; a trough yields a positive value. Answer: -2.4 A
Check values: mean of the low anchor 16.2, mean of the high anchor 19.7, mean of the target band 19.5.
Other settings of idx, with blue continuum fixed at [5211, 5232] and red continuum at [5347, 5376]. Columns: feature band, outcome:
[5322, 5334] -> 0.6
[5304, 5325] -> -1.0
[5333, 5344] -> -0.4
